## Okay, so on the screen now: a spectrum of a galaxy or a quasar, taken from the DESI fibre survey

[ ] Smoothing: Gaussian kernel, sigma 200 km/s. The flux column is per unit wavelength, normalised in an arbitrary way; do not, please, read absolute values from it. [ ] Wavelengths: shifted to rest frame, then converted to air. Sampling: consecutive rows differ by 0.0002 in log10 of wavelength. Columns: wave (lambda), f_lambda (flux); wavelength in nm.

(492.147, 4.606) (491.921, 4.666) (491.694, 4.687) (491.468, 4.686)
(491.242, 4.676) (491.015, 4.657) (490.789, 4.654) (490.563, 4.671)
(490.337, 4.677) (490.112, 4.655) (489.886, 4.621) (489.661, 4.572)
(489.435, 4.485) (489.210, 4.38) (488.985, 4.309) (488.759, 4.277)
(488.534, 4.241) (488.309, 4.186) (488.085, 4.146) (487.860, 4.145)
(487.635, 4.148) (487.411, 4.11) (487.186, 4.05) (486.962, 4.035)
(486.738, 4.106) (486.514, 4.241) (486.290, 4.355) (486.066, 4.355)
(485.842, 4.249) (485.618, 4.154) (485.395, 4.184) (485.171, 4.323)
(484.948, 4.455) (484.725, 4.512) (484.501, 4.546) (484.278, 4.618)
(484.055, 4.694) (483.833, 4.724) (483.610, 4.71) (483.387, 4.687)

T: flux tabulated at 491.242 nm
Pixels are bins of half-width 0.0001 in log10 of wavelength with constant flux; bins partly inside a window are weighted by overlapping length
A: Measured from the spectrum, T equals 4.676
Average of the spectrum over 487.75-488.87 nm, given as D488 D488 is 4.2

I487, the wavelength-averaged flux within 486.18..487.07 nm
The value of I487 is 4.19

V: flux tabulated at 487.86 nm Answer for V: 4.145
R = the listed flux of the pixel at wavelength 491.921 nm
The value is 4.666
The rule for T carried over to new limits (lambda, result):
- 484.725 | 4.512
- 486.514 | 4.241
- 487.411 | 4.11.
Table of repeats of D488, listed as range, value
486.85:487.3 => 4.04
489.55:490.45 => 4.64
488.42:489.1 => 4.27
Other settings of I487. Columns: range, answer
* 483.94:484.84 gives 4.59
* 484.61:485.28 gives 4.43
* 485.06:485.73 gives 4.22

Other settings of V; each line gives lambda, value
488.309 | 4.186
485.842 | 4.249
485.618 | 4.154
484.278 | 4.618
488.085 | 4.146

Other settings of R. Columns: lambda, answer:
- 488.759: 4.277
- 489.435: 4.485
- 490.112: 4.655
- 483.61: 4.71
